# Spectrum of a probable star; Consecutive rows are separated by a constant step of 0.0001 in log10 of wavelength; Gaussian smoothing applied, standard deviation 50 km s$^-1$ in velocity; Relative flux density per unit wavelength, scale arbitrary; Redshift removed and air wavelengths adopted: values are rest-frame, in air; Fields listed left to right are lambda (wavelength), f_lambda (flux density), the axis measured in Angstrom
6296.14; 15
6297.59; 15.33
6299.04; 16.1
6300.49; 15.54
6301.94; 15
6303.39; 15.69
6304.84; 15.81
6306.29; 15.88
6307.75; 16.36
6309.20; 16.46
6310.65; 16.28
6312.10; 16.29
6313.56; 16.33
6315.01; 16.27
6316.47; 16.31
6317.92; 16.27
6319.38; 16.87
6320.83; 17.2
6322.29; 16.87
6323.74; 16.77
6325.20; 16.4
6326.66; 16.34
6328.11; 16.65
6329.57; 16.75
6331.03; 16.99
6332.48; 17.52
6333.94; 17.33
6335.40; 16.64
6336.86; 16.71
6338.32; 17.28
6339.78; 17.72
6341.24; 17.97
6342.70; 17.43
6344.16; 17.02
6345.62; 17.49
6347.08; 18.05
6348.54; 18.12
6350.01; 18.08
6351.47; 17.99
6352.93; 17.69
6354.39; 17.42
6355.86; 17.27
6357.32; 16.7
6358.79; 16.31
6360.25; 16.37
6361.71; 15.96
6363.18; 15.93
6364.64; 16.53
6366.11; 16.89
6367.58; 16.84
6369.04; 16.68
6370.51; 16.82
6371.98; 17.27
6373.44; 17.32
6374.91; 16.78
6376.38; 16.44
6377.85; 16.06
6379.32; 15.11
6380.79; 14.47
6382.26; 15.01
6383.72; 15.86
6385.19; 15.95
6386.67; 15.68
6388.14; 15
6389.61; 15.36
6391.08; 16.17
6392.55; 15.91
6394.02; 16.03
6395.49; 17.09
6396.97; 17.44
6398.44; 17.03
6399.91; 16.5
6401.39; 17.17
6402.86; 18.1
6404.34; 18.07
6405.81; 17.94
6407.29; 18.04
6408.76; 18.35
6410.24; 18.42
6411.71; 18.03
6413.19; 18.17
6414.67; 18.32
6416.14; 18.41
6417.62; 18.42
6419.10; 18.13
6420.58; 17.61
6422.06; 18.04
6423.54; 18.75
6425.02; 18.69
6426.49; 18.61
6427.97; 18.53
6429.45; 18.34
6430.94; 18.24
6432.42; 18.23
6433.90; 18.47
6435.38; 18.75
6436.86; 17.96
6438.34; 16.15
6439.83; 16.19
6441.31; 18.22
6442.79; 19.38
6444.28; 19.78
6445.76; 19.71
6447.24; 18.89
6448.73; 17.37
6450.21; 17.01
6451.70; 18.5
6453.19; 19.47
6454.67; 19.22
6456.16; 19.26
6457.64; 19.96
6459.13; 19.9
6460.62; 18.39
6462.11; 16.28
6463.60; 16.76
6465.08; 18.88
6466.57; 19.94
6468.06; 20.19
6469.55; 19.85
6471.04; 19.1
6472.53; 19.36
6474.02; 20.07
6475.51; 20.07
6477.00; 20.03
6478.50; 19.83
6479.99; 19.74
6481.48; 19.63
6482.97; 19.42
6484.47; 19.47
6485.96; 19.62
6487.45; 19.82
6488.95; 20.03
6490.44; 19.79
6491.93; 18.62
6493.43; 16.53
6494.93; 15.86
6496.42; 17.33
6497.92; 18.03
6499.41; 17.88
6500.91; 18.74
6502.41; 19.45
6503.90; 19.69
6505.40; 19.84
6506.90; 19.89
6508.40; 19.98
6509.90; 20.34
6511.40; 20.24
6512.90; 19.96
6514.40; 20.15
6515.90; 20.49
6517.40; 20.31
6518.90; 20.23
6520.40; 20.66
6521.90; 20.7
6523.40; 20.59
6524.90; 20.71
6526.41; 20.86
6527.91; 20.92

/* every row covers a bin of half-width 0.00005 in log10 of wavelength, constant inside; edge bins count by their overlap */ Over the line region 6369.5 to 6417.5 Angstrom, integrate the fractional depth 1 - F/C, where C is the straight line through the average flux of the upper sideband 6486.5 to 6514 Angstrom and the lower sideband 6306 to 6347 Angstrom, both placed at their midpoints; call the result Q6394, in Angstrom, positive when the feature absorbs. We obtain 2.27 Angstrom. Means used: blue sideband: 16.8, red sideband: 19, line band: 16.8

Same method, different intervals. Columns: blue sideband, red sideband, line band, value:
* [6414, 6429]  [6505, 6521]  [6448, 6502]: 1.48 Angstrom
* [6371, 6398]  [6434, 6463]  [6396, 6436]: -2.01 Angstrom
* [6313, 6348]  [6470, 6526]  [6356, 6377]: 1.05 Angstrom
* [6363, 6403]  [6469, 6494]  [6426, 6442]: -0.01 Angstrom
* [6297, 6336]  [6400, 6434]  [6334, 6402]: 2.35 Angstrom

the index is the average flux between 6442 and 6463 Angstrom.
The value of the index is 18.8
